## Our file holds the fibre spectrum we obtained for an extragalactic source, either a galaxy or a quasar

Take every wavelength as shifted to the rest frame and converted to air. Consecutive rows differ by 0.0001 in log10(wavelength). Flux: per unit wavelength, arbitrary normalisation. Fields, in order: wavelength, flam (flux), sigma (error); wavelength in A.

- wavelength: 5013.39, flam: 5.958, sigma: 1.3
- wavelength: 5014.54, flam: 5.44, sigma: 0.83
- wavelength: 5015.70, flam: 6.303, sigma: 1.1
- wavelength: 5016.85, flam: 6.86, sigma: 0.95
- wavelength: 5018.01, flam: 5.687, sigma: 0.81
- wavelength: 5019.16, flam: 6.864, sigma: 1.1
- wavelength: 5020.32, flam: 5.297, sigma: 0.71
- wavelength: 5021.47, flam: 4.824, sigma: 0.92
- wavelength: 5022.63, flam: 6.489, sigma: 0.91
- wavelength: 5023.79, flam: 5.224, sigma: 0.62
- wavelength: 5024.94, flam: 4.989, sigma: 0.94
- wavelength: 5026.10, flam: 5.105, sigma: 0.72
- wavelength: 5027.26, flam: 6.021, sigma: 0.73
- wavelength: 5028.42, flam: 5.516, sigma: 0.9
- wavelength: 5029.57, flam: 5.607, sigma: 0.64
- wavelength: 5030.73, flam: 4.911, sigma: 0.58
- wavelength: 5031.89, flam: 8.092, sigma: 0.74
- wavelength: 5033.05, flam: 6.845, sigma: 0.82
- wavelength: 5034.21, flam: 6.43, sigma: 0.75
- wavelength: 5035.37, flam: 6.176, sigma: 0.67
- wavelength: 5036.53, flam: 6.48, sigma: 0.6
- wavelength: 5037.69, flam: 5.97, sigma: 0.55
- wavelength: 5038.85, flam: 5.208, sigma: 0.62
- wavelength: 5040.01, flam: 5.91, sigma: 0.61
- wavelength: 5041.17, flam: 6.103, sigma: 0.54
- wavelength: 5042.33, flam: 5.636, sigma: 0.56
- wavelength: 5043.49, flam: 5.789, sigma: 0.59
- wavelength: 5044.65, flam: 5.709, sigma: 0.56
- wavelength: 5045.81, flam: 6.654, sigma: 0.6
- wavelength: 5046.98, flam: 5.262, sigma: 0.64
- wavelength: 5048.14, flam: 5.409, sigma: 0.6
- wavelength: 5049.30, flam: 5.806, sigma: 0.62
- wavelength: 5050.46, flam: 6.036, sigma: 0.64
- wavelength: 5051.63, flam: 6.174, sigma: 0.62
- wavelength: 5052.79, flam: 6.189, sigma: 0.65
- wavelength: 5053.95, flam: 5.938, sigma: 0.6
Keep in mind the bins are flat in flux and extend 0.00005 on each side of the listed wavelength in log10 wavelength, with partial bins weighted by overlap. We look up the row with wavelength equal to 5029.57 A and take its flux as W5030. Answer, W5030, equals 5.607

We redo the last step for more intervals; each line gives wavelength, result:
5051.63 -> 6.174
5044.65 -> 5.709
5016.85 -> 6.86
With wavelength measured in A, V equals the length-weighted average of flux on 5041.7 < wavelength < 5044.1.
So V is 5.73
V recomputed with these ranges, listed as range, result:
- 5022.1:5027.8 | 5.55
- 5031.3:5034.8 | 7.1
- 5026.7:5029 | 5.78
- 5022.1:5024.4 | 5.84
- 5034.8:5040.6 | 5.95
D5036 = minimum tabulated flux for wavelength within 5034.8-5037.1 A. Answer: 6.176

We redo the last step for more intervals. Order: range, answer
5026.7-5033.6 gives 4.911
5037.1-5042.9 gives 5.208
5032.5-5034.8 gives 6.43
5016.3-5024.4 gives 4.824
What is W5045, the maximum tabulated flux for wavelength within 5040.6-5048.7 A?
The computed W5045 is 6.654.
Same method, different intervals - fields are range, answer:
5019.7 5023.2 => 6.489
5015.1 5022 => 6.864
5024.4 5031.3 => 6.021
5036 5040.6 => 6.48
